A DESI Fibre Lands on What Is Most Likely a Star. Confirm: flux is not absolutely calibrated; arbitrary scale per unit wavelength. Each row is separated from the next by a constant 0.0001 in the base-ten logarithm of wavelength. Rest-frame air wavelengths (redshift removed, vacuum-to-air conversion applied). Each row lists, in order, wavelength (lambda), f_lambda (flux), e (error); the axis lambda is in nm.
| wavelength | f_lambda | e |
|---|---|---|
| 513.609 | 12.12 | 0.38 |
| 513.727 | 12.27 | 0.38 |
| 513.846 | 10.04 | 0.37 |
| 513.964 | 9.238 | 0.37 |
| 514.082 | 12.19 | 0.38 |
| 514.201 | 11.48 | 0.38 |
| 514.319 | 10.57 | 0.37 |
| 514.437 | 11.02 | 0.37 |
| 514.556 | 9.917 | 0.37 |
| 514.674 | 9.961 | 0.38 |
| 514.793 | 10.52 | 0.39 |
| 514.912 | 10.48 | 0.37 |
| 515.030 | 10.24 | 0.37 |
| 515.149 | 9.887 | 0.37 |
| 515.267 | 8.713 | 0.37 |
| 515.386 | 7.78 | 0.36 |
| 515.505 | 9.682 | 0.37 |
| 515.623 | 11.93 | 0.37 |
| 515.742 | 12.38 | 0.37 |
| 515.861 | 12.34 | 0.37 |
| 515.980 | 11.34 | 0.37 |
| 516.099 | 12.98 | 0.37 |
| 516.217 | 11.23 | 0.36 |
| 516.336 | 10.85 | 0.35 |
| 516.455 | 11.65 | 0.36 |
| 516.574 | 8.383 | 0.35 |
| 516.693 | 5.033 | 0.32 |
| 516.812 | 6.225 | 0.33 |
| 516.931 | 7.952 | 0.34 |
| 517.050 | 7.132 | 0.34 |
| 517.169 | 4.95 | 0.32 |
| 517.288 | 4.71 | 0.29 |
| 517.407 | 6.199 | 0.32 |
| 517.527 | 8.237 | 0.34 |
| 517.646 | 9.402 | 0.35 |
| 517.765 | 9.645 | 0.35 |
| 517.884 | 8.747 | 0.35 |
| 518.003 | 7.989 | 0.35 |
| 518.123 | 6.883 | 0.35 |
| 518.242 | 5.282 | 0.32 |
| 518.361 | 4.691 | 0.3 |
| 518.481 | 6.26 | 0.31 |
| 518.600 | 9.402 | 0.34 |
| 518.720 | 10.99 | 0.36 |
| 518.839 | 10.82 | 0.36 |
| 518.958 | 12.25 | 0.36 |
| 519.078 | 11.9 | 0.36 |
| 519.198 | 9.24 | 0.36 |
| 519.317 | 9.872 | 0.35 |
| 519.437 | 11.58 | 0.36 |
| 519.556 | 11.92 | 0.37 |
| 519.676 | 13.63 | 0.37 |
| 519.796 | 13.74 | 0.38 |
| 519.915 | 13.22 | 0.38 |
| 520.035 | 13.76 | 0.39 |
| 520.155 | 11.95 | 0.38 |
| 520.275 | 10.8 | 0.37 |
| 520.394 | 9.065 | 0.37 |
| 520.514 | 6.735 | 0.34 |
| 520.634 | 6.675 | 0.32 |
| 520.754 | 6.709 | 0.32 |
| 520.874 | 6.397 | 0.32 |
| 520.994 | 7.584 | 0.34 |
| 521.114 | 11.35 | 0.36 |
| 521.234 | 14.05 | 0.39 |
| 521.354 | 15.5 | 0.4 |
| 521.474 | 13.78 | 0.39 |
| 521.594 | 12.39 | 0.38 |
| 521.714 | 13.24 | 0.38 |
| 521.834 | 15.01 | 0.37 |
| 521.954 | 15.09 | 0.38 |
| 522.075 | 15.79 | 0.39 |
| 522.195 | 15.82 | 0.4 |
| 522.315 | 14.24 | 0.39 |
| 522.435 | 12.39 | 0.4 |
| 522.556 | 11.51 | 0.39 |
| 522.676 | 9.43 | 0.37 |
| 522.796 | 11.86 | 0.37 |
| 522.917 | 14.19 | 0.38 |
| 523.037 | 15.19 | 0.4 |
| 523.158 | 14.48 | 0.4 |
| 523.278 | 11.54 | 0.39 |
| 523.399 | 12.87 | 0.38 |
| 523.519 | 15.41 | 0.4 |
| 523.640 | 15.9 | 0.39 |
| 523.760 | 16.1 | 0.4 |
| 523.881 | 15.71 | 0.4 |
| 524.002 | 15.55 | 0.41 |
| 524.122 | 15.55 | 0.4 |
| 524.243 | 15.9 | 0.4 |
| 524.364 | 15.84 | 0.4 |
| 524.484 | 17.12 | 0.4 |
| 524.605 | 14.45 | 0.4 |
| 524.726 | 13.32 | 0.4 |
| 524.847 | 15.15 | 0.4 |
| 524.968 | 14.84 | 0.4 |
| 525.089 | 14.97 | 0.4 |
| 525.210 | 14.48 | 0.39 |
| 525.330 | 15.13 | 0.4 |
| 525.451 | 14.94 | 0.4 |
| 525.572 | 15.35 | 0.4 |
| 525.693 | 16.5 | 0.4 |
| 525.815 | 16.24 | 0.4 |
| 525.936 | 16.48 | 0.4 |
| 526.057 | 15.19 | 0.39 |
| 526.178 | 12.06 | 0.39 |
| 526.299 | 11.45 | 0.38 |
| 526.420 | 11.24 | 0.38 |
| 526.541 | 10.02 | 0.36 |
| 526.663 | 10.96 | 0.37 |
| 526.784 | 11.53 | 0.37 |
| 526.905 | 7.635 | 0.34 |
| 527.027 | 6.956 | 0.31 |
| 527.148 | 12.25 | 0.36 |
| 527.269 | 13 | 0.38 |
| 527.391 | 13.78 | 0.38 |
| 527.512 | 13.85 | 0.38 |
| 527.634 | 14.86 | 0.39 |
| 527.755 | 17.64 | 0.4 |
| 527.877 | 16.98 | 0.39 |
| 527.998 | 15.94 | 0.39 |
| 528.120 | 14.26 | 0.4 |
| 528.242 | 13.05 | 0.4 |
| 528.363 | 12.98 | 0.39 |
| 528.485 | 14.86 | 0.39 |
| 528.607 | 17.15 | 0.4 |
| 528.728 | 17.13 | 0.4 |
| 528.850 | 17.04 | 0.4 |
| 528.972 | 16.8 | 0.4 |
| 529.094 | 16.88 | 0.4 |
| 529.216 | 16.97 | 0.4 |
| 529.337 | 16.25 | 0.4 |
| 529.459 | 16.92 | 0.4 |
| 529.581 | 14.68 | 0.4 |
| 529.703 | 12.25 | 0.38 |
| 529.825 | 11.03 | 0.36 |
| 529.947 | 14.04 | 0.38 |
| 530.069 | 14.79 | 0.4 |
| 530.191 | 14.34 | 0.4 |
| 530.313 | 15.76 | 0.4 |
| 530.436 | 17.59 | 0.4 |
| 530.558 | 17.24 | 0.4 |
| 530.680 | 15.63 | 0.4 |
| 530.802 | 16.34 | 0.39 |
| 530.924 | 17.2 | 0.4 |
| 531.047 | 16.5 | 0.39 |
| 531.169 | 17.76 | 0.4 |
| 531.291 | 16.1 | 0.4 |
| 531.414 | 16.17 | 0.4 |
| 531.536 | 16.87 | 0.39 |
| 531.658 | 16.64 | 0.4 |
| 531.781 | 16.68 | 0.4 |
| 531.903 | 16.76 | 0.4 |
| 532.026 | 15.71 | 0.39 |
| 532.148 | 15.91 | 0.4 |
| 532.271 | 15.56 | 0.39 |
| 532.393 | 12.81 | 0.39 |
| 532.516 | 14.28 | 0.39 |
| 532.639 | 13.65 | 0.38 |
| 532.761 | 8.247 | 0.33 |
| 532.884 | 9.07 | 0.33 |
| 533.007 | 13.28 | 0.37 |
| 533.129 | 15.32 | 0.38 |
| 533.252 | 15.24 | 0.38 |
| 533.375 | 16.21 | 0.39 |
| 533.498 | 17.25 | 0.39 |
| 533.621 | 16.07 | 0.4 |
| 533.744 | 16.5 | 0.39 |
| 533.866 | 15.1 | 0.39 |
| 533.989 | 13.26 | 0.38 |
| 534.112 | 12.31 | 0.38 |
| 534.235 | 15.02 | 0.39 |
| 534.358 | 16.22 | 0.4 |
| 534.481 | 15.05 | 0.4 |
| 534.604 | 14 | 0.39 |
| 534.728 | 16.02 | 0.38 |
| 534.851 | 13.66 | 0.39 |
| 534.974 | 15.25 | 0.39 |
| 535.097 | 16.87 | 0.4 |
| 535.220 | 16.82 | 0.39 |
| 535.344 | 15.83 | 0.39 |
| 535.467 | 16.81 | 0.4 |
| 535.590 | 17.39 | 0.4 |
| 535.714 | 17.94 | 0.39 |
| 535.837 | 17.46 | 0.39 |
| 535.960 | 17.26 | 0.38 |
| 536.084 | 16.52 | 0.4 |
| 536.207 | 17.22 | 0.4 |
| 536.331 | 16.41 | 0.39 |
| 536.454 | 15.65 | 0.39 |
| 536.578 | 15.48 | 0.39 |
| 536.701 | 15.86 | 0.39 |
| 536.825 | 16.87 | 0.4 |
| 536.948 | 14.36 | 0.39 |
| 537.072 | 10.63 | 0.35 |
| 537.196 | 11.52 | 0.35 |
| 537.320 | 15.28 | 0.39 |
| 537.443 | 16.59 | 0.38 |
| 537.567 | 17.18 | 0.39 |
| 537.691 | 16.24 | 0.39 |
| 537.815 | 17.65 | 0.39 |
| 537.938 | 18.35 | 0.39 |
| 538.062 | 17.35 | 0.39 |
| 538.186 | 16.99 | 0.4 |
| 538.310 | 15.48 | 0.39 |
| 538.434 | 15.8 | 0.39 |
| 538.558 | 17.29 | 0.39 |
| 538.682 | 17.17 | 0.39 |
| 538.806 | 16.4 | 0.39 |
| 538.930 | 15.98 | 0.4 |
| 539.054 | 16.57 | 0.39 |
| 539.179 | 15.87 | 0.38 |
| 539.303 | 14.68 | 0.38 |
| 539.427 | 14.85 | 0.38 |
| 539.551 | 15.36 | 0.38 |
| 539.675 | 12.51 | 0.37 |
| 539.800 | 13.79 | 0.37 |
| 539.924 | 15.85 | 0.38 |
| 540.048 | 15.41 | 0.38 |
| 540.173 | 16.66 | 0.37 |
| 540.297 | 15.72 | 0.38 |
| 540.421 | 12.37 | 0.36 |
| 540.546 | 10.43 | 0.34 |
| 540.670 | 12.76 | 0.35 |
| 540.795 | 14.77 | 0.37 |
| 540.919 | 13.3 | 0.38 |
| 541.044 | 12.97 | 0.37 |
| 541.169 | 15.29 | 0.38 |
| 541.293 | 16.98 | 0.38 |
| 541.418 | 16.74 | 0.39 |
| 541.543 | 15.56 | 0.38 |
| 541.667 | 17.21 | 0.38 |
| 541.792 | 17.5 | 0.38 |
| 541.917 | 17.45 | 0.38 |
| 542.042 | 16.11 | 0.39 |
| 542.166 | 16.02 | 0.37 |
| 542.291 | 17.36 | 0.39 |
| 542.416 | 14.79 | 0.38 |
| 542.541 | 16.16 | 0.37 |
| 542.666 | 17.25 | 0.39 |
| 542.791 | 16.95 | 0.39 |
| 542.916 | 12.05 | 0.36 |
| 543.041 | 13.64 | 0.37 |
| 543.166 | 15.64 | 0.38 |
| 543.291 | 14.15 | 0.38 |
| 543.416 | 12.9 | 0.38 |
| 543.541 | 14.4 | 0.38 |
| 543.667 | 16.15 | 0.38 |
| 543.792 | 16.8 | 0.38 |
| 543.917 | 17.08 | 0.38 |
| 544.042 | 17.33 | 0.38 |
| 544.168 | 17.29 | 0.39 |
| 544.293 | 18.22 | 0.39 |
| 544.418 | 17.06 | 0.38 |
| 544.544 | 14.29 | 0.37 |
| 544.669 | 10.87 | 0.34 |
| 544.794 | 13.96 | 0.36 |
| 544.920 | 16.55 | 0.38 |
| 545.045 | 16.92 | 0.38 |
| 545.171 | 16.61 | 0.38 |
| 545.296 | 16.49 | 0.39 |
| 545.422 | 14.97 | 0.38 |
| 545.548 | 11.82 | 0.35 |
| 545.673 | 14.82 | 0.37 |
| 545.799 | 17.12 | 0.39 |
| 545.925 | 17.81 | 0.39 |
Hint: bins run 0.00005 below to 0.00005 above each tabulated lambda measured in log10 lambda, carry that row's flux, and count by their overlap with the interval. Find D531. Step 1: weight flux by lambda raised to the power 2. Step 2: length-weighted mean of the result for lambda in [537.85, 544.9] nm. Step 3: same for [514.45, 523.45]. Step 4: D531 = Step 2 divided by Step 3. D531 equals 1.60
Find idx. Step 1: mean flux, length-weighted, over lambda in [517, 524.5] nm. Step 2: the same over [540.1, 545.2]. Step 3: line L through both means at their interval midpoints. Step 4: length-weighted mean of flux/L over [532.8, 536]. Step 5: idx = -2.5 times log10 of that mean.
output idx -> -0.11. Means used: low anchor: 11.4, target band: 15.4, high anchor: 15.4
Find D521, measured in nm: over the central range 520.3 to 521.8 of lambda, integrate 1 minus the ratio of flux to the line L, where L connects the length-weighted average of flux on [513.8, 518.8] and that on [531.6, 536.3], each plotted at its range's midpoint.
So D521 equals 0.06 nm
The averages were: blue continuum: 9.16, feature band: 10.4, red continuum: 15.3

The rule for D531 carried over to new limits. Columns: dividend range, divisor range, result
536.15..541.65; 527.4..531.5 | 1.02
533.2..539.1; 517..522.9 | 1.62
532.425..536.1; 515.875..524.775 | 1.41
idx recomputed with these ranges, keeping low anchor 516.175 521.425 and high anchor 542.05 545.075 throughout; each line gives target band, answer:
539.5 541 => 0.051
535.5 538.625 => -0.164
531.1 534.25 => -0.165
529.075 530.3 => -0.220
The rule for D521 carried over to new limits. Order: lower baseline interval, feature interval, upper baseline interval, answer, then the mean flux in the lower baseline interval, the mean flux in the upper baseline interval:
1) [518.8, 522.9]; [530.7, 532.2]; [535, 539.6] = -0.20 nm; 11.8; 16.2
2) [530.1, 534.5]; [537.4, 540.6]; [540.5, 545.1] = -0.07 nm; 15.3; 15.4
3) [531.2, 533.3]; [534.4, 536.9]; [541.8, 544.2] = -0.20 nm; 14.6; 15.8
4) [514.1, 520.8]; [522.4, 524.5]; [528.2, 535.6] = -0.39 nm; 9.61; 15.3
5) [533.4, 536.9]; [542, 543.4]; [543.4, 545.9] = 0.03 nm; 15.9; 15.7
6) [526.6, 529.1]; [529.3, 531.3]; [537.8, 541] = -0.17 nm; 14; 15.3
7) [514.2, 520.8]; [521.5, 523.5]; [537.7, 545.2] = -0.49 nm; 9.58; 15.6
